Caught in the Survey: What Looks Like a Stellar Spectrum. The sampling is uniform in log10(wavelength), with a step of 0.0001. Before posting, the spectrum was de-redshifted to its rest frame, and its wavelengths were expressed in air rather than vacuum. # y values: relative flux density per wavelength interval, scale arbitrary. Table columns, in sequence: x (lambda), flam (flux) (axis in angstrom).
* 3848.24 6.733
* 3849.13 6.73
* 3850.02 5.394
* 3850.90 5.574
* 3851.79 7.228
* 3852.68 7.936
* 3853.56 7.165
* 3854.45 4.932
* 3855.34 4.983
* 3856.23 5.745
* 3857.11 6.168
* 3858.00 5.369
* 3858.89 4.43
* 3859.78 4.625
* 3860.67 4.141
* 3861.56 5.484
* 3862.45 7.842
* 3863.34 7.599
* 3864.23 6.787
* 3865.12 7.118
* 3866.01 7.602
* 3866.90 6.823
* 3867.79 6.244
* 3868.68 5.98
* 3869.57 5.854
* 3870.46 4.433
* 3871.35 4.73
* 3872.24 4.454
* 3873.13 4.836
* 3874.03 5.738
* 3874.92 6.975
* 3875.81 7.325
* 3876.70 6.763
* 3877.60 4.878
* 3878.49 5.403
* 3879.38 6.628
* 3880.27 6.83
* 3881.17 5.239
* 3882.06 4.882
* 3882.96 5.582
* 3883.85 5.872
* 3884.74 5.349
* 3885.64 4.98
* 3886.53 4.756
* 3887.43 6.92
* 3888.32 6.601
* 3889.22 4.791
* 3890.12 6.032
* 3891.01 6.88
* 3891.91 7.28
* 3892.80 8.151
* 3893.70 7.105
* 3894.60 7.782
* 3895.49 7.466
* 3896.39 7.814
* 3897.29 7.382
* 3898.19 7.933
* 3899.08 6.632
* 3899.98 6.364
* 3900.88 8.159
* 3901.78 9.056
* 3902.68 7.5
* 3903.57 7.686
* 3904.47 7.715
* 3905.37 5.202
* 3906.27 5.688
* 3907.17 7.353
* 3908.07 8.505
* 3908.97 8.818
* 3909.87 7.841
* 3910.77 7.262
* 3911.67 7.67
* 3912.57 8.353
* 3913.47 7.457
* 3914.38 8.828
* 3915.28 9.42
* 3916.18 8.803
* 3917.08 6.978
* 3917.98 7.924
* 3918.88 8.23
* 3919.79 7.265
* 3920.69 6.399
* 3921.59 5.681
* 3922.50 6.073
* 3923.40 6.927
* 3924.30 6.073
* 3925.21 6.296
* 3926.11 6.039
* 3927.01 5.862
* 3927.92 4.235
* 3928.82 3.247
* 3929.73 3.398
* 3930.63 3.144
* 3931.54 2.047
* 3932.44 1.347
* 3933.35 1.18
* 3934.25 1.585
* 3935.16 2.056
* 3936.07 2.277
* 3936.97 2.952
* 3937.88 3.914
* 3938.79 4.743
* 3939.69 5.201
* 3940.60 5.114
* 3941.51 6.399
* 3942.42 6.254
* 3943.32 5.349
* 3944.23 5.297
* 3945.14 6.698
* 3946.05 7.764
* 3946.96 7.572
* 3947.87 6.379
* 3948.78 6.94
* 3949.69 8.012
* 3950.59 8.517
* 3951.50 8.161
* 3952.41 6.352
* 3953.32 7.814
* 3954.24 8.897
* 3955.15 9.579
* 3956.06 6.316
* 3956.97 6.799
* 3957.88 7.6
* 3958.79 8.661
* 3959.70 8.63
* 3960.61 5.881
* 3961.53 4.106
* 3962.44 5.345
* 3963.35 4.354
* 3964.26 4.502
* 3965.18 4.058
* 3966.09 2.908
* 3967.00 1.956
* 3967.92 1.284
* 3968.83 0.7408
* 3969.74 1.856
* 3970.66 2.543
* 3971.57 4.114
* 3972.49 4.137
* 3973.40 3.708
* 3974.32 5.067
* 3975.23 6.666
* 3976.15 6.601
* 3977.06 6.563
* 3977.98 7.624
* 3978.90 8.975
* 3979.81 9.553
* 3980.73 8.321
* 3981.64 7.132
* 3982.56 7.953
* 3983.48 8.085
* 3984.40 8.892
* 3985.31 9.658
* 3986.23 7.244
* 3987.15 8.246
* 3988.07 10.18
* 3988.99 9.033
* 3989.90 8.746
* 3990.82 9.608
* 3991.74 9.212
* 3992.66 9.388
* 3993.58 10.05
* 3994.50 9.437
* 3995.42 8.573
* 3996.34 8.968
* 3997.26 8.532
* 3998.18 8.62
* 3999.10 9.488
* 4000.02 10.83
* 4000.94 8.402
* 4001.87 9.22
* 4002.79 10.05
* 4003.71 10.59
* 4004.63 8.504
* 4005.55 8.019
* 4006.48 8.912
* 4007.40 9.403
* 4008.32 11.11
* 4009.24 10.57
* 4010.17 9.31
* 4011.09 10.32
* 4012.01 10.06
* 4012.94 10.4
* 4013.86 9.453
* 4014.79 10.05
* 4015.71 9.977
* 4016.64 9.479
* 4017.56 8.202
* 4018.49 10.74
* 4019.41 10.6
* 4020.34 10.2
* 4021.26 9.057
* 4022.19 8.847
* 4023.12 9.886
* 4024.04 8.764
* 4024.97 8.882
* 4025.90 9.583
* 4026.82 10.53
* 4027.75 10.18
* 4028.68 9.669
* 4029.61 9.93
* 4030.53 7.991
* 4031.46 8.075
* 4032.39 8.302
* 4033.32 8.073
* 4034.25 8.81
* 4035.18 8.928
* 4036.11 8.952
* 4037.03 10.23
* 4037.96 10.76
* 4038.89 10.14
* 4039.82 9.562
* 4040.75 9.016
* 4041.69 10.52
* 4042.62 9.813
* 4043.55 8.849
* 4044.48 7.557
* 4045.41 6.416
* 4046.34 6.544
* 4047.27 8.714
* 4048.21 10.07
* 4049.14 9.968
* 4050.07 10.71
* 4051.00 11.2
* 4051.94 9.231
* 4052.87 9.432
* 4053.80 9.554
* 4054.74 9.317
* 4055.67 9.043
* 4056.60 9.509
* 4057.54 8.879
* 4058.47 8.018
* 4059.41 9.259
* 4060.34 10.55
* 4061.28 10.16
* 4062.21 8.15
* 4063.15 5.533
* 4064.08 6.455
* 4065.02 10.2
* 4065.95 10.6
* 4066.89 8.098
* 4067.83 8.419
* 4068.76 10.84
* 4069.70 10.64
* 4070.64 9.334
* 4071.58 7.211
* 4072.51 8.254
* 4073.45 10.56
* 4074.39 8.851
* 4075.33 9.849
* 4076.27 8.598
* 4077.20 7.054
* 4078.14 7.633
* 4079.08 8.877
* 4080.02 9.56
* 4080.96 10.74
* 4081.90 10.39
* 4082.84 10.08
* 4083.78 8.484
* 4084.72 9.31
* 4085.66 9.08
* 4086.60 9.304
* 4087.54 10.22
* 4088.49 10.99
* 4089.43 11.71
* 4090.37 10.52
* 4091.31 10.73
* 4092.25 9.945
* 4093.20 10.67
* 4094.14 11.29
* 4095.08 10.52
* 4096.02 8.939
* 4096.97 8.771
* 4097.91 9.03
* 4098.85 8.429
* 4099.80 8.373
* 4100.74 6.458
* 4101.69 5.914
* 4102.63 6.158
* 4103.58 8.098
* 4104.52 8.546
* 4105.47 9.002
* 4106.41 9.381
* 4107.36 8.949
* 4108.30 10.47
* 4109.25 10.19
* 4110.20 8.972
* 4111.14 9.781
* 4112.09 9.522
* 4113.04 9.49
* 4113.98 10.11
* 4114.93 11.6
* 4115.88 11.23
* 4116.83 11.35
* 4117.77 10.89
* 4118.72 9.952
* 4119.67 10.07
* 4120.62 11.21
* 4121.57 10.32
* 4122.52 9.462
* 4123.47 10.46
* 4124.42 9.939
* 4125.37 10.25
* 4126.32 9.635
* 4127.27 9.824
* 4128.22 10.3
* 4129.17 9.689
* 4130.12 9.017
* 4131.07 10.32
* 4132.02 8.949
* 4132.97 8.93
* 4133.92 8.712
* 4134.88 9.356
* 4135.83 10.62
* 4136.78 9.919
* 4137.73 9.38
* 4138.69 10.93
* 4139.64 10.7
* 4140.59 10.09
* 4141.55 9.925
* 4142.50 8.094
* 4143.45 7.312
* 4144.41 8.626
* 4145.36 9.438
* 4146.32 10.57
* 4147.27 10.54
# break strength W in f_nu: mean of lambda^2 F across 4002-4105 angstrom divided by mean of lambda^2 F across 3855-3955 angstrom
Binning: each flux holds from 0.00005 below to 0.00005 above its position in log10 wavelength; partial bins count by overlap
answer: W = 1.61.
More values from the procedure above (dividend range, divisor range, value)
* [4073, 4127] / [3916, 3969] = 1.88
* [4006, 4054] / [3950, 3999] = 1.40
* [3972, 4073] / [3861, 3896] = 1.56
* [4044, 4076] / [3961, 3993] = 1.51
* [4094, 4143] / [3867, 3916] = 1.59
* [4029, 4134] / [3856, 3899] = 1.68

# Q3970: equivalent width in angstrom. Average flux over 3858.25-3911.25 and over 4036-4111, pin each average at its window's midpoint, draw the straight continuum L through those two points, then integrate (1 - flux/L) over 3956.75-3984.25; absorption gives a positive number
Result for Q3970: 7.7 angstrom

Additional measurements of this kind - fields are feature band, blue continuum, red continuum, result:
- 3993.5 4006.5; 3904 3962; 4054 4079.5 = -2.8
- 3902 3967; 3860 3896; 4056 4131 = 8.0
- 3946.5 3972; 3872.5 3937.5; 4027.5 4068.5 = 5.4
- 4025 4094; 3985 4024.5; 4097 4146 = 1.1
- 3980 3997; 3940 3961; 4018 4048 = -1.5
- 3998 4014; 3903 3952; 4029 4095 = -3.4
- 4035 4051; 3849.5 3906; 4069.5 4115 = -1.3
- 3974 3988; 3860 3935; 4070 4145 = -0.5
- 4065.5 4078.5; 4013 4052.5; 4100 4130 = 0.6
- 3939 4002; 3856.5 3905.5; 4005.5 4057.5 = 9.6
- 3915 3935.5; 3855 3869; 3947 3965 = 4.4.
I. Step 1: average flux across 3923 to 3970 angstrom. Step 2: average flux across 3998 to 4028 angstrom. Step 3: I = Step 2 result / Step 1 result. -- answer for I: 1.86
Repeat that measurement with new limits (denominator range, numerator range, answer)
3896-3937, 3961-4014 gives 1.21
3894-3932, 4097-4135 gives 1.38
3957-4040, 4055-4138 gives 1.16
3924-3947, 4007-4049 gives 2.14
